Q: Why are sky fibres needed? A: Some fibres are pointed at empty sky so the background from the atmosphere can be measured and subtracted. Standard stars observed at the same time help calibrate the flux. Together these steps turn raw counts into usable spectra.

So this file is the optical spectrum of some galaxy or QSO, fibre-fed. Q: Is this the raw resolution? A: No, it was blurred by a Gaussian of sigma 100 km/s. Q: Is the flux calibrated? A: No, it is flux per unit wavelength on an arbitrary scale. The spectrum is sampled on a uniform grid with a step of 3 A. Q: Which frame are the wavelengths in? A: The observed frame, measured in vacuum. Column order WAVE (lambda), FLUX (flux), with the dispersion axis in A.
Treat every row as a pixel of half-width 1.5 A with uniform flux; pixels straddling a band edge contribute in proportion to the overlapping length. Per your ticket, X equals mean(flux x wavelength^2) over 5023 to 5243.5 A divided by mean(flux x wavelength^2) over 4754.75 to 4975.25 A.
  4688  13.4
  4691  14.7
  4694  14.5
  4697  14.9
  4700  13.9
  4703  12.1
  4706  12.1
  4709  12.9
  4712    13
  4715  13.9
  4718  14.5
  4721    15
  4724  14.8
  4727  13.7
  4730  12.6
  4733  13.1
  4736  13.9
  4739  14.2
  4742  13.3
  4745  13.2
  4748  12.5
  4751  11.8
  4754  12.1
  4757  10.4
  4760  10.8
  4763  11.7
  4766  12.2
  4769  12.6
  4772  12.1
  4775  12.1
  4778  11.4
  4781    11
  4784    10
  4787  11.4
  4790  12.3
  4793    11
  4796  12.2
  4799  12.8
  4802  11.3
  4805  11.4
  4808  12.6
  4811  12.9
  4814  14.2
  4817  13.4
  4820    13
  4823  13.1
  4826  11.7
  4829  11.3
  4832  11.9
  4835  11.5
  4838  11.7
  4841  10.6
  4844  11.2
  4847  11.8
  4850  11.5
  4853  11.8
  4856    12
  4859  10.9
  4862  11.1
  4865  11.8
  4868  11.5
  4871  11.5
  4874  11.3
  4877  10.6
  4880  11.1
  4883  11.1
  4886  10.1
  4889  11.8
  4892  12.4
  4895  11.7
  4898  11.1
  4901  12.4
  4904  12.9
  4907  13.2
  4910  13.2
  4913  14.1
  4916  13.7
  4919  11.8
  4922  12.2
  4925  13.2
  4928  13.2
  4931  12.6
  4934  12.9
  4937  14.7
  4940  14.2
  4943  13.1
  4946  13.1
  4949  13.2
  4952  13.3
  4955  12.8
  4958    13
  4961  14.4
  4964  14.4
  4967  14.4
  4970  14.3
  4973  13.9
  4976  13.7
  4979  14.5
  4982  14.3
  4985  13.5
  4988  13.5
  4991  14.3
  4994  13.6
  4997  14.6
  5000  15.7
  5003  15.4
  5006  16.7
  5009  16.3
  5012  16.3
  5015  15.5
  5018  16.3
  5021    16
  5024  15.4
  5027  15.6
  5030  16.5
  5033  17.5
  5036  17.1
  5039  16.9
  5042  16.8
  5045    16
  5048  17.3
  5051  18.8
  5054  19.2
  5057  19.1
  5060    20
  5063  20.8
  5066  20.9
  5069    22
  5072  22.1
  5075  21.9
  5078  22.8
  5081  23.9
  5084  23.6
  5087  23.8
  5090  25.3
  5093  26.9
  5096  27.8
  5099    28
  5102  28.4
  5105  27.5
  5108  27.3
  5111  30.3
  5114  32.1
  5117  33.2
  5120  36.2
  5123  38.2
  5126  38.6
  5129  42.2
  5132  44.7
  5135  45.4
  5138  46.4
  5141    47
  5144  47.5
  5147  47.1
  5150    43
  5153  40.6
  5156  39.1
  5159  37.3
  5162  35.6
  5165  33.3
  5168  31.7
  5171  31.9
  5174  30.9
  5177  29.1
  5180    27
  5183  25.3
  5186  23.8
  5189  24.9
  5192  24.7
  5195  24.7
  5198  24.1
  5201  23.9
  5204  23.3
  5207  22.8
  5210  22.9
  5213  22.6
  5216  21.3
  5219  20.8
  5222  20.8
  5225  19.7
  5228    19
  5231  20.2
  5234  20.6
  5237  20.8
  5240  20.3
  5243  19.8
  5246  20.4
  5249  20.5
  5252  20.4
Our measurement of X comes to 2.45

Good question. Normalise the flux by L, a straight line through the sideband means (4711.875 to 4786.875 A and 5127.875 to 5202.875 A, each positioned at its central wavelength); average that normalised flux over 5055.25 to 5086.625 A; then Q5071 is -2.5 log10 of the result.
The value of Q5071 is 0.34 mag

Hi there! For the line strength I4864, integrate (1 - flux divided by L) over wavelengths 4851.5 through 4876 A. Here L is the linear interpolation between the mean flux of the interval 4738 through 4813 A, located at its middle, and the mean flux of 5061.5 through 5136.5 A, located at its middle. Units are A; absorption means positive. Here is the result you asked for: 7.7 A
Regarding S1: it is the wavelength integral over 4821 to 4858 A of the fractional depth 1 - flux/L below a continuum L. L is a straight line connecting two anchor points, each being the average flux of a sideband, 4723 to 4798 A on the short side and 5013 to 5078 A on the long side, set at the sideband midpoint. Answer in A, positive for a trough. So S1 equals 5.9 A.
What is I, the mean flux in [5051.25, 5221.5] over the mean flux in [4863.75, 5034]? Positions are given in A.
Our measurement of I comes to 2.18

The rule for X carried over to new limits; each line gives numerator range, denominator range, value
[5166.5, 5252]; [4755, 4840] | 2.31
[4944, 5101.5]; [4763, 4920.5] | 1.60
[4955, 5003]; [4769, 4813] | 1.29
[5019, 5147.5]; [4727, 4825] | 2.49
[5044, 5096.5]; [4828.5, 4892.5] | 2.08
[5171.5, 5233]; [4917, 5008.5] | 1.88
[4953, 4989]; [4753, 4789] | 1.31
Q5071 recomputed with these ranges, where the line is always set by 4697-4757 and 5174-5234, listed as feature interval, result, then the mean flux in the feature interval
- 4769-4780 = 0.19 mag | 11.9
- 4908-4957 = 0.31 mag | 13.2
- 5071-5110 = -0.21 mag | 25.4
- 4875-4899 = 0.43 mag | 11.2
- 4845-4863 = 0.35 mag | 11.5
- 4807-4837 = 0.21 mag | 12.5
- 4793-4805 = 0.24 mag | 11.9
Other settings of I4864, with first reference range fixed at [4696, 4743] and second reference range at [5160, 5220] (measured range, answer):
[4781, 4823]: 9.7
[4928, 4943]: 4.6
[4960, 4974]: 4.2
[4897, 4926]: 9.3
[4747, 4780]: 6.8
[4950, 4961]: 3.7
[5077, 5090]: -0.2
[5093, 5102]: -1.5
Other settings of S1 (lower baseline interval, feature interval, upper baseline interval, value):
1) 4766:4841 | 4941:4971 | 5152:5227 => 7.3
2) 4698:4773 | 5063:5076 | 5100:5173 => 4.6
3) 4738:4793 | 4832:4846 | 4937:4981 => 1.4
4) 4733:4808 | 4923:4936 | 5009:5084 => 2.3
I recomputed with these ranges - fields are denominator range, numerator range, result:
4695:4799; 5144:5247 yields 2.15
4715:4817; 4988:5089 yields 1.45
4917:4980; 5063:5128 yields 2.05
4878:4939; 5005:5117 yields 1.70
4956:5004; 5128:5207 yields 2.41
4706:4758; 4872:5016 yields 1.01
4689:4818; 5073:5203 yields 2.53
